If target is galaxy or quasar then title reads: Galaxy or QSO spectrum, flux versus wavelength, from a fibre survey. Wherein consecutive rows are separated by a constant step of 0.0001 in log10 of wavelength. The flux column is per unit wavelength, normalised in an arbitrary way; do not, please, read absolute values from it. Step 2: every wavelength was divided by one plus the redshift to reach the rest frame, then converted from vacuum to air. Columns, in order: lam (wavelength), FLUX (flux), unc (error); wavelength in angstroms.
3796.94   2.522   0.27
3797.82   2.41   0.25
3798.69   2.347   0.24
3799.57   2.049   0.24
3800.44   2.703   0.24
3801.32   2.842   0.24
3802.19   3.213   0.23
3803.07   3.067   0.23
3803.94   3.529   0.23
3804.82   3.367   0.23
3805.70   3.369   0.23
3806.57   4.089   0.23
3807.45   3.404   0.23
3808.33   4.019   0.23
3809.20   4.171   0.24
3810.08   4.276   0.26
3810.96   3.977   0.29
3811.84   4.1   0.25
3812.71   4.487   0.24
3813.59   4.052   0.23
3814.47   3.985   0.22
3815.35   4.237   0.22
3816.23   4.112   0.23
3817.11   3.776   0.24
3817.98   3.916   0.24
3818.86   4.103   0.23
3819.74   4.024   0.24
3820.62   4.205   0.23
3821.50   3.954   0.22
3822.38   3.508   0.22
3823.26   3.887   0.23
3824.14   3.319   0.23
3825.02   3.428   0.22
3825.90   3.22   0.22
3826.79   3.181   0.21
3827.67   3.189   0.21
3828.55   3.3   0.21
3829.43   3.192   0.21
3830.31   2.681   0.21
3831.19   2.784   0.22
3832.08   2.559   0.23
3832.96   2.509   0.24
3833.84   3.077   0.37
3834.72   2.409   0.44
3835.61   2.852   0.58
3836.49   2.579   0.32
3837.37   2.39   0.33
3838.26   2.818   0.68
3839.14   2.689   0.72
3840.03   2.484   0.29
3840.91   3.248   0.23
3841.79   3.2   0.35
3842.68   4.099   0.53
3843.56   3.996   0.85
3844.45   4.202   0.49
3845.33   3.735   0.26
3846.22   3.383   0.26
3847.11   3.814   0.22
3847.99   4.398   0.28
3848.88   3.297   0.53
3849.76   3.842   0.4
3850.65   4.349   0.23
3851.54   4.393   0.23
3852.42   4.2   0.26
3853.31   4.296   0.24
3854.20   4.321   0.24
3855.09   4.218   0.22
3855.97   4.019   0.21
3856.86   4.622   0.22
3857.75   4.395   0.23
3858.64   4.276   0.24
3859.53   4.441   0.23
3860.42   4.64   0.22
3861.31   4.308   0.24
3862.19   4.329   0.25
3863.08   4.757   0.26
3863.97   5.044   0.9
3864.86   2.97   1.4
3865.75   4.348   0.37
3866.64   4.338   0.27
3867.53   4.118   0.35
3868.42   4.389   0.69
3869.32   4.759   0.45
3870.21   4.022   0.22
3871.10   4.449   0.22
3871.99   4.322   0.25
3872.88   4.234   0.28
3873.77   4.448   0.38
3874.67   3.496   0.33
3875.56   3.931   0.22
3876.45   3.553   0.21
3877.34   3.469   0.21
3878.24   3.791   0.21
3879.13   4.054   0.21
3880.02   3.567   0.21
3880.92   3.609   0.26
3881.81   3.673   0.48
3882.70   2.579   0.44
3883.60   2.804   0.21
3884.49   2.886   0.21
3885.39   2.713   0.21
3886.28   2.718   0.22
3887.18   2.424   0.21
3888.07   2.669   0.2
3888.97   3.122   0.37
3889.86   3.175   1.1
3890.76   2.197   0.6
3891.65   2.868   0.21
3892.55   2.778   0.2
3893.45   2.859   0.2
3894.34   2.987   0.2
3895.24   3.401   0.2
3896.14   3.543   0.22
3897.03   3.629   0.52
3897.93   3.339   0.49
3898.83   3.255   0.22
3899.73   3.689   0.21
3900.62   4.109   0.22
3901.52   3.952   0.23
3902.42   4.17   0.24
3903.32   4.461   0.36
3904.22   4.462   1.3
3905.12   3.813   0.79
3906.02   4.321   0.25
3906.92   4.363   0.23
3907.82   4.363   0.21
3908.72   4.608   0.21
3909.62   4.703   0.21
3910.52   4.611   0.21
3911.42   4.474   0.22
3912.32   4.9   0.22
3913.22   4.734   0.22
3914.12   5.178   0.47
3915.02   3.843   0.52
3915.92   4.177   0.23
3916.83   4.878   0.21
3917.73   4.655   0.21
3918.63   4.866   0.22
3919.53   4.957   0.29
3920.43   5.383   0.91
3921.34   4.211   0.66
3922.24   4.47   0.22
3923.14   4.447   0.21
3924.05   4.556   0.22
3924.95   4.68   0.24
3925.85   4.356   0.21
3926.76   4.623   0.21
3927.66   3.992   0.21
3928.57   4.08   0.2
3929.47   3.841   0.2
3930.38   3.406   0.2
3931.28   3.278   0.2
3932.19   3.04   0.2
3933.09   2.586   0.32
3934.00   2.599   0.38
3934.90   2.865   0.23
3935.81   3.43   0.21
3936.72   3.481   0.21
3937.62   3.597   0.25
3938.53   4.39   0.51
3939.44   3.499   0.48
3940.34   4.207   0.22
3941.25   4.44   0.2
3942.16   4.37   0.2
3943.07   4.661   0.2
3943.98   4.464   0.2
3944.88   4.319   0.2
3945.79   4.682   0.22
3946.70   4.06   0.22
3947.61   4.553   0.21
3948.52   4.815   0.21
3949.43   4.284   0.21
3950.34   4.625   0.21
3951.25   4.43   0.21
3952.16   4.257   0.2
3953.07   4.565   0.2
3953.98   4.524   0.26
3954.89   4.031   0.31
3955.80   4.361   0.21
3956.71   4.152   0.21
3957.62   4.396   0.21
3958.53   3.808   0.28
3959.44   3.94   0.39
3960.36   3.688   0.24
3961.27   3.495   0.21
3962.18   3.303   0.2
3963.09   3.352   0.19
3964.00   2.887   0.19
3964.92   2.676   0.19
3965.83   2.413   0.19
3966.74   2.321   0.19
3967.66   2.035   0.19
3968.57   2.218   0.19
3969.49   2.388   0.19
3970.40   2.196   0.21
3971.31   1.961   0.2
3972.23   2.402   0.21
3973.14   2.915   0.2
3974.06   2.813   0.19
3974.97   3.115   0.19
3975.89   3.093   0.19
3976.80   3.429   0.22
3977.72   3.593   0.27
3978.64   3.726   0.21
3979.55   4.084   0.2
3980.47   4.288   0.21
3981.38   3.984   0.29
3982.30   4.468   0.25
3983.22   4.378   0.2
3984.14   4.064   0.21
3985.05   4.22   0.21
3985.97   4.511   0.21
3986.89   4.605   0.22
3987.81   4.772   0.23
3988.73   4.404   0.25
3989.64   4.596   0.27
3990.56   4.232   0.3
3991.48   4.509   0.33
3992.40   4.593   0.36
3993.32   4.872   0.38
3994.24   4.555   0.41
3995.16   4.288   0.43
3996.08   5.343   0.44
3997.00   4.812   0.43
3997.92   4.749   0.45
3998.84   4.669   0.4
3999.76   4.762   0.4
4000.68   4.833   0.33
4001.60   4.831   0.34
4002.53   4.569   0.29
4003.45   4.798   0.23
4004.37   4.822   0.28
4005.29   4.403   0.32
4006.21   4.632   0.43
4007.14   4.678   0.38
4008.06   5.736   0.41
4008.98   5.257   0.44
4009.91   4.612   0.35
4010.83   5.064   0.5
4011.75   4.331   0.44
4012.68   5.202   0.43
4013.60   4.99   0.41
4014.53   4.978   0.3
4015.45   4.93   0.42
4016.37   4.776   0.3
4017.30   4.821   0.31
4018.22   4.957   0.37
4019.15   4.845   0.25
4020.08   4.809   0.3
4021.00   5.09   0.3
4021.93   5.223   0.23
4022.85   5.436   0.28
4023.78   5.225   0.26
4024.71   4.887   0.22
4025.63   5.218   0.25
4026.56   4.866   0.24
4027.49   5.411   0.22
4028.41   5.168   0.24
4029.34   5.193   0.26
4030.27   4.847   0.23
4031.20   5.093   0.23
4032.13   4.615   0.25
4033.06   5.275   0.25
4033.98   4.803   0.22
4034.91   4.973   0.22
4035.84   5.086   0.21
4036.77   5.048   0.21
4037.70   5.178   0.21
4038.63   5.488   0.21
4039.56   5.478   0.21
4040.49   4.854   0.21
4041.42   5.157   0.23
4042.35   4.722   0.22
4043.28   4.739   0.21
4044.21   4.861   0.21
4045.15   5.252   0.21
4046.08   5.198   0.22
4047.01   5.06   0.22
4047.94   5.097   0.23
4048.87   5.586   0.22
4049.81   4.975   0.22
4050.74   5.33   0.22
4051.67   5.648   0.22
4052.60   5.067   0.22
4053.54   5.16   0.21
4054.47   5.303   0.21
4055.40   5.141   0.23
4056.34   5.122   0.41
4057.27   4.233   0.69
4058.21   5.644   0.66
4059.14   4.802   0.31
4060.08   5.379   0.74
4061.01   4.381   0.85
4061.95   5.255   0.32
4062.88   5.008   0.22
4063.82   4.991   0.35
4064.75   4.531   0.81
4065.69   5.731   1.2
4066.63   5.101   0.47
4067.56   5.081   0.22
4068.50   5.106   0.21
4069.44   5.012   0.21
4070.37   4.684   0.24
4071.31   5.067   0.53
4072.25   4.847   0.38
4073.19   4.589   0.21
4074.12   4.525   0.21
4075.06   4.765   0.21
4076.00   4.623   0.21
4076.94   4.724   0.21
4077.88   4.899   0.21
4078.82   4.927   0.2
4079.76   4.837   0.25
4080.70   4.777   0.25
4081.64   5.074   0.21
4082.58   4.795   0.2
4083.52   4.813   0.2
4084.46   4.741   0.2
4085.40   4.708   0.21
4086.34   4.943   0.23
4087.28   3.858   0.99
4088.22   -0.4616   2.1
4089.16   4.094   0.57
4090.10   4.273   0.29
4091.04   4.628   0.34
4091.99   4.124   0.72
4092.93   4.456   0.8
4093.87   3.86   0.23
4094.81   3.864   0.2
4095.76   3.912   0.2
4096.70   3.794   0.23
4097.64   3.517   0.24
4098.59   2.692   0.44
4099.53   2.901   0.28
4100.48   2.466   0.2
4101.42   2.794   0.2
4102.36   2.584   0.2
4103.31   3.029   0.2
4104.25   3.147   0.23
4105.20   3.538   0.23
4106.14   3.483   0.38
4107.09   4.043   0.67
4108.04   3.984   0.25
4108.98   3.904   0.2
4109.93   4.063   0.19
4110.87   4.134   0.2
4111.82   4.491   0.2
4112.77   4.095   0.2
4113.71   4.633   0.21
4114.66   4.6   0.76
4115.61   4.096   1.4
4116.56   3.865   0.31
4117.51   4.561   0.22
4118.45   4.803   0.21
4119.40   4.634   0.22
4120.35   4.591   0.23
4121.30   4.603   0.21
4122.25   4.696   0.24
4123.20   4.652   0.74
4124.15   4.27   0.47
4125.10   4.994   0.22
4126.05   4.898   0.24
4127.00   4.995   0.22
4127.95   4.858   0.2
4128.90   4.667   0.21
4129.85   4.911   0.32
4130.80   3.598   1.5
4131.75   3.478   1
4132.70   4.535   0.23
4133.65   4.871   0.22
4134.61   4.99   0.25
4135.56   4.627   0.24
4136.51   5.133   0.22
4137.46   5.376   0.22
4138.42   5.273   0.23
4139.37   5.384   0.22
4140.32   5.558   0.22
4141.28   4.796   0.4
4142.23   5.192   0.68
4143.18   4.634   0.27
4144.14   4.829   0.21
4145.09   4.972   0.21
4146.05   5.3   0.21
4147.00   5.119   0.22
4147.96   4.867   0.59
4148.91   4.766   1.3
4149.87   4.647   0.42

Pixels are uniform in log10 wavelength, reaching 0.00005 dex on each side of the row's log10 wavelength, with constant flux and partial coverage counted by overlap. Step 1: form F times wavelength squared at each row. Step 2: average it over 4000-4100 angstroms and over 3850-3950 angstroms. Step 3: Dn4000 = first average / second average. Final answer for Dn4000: 1.3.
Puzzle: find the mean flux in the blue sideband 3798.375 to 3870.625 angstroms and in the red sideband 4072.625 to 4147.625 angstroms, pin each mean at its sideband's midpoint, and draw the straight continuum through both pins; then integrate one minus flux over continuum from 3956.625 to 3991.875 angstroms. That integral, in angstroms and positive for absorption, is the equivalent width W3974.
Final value 4.4 angstroms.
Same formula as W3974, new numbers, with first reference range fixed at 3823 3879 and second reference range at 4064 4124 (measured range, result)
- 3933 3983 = 4.0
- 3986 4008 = -3.6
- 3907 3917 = -1.9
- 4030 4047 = -3.8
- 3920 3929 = -1.4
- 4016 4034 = -4.2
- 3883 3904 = 3.3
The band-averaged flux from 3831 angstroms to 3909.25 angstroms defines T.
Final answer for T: 3.67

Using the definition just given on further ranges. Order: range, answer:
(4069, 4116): 4.08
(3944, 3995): 3.81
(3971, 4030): 4.53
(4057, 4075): 4.95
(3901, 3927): 4.52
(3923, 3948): 3.94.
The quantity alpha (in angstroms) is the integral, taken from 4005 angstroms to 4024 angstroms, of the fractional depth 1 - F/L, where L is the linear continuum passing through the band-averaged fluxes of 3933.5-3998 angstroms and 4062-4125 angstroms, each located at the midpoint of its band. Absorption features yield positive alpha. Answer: -4.5 angstroms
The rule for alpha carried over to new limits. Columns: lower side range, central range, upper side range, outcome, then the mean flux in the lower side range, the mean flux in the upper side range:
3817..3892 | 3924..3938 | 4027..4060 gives 2.0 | 3.62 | 5.11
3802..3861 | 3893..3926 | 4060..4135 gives -3.4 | 3.66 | 4.32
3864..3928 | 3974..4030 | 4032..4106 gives -4.0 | 3.93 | 4.57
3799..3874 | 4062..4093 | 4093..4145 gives -3.2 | 3.73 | 4.27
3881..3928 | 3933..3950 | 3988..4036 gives 1.0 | 3.9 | 4.88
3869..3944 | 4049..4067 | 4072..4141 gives -4.0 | 3.86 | 4.27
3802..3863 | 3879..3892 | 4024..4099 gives 3.2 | 3.68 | 4.78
